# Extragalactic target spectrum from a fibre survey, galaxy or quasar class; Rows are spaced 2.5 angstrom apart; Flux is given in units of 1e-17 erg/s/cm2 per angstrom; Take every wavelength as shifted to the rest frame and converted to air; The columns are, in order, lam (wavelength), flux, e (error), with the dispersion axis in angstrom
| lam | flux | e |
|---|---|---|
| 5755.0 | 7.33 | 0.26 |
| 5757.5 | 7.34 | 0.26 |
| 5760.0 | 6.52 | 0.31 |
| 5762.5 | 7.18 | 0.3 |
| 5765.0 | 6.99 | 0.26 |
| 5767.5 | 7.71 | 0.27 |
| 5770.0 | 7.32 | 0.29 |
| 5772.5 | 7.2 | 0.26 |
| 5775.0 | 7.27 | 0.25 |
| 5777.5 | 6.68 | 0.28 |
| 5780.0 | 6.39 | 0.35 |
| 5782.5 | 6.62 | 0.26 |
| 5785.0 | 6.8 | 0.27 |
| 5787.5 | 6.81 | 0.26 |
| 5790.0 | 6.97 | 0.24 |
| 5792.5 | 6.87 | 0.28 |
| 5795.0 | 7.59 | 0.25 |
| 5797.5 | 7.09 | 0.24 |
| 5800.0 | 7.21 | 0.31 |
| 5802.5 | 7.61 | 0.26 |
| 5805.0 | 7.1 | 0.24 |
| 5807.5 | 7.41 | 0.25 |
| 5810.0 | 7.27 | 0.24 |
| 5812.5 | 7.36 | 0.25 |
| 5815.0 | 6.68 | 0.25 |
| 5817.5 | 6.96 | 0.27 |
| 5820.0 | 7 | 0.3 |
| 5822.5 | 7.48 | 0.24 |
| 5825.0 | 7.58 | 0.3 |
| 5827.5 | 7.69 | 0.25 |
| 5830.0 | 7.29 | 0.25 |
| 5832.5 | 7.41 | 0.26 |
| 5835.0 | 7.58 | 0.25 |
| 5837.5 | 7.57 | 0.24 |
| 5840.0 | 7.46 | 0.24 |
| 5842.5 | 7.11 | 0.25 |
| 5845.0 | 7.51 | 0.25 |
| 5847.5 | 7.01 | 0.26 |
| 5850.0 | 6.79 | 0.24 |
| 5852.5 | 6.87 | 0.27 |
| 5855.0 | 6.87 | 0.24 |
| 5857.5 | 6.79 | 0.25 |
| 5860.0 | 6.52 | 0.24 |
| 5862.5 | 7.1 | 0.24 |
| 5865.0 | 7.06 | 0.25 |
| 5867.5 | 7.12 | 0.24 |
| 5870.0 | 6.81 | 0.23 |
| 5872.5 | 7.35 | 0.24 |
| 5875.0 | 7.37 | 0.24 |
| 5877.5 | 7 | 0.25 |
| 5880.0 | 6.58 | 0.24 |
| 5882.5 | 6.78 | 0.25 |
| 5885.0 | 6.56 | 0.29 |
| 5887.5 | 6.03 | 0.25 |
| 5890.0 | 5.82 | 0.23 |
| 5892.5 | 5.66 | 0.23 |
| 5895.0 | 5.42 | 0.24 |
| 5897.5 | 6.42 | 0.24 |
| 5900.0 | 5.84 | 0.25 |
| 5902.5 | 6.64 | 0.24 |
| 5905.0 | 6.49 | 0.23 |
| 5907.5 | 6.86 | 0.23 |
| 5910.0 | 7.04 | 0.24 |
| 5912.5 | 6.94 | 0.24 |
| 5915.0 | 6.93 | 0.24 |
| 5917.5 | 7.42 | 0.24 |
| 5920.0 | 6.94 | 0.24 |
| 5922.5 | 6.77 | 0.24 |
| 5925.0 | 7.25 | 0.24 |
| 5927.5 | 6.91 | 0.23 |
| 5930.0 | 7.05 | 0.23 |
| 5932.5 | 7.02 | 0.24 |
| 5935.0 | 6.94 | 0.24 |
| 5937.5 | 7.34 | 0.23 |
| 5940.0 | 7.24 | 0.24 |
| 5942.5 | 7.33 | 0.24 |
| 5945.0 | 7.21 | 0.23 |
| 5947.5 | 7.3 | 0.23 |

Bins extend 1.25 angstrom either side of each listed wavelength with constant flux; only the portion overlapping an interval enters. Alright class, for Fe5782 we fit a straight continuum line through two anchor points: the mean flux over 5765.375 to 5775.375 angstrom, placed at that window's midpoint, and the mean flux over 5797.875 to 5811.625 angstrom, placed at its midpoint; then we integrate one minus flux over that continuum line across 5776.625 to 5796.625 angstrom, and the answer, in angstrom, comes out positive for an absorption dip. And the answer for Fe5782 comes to 1.3 angstrom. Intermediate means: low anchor 7.35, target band 6.85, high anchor 7.31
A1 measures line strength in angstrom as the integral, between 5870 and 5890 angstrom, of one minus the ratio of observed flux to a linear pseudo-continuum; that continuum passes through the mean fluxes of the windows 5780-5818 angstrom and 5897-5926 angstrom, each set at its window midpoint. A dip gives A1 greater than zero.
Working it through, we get 0.4 angstrom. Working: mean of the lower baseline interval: 7.07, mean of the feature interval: 6.75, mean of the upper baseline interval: 6.8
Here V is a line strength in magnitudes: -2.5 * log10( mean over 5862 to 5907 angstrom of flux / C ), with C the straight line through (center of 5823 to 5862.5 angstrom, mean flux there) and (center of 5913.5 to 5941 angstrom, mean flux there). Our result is 0.09 mag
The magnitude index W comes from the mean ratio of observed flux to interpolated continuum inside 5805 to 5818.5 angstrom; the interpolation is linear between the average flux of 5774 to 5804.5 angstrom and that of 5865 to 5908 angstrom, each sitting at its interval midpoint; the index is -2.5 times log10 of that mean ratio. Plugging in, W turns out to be -0.04 mag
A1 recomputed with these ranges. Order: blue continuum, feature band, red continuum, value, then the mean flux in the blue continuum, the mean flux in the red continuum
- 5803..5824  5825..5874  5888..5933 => -1.4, 7.18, 6.62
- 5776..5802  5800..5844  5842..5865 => -2.4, 6.93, 6.95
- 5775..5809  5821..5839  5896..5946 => -1.3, 7.02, 6.92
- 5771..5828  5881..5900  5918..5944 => 2.7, 7.11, 7.09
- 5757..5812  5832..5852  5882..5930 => -1.3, 7.09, 6.57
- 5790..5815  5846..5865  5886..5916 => -0.3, 7.23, 6.34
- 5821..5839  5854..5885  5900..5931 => 1.2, 7.51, 6.89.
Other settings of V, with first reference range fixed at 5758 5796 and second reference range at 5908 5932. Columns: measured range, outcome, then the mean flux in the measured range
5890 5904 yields 0.17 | 5.99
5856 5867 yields 0.02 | 6.88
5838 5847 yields -0.05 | 7.35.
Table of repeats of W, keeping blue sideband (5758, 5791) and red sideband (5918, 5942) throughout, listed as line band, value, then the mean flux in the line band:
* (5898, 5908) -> 0.10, 6.42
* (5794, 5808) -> -0.05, 7.33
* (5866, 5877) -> -0.02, 7.15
